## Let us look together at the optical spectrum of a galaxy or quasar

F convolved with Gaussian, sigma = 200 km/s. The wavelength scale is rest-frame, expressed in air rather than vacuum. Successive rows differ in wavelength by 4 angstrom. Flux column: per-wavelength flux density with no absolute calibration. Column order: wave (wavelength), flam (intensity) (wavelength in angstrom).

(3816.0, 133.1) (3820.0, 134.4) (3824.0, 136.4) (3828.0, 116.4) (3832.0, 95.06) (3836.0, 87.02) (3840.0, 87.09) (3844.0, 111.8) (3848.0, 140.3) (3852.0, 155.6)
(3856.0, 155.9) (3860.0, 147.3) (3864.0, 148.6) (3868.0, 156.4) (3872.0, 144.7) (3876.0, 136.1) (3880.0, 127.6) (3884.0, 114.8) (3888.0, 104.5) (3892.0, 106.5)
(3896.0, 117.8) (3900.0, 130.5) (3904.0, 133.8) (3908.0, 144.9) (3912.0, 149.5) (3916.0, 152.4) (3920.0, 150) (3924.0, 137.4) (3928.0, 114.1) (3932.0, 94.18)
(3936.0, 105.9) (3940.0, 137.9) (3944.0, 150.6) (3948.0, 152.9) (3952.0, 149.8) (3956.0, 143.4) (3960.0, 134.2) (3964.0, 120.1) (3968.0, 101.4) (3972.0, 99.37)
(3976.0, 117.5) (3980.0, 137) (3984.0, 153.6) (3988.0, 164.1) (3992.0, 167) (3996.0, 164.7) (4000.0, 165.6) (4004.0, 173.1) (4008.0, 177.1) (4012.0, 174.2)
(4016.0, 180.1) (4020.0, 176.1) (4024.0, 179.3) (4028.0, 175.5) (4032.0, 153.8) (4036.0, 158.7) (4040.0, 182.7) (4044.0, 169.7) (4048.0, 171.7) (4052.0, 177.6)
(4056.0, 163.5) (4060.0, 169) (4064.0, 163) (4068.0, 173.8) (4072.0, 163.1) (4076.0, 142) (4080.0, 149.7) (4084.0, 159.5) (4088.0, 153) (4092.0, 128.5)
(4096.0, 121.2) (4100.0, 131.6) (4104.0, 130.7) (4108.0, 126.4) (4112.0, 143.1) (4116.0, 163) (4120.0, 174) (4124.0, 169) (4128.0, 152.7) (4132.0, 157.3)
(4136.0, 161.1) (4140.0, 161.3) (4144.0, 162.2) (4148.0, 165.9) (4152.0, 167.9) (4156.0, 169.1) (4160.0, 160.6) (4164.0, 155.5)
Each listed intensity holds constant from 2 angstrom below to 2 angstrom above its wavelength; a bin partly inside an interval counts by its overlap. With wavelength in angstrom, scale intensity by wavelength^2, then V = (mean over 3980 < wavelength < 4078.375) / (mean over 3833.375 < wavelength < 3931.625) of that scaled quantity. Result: 1.4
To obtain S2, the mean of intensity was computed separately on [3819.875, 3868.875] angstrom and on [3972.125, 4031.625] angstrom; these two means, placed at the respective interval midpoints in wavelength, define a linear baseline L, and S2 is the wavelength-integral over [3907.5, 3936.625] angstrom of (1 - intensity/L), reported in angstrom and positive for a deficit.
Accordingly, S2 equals 2.6 angstrom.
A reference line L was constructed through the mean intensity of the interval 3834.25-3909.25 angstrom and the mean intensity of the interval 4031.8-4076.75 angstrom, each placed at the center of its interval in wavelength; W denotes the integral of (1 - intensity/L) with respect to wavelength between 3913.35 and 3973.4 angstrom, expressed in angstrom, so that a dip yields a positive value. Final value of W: 5.6 angstrom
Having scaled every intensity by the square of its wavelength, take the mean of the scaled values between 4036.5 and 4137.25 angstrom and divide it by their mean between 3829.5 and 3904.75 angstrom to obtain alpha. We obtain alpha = 1.38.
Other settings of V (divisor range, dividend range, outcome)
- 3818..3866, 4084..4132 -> 1.32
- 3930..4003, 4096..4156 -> 1.22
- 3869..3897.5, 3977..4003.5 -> 1.36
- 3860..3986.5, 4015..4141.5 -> 1.30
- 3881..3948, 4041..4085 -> 1.38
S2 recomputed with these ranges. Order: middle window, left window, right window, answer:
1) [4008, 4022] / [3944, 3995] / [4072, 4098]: -3.7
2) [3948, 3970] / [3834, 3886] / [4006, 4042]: 3.5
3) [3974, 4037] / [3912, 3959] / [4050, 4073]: -3.9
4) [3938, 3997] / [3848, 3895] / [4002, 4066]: 6.7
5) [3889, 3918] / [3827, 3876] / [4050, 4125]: 0.4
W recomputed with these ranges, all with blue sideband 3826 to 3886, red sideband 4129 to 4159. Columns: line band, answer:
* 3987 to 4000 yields -1.8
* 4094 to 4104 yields 1.9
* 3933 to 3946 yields 0.9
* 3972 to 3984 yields 1.4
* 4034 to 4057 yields -3.0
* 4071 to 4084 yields 0.3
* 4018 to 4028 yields -1.9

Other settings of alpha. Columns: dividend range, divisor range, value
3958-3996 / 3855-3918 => 1.04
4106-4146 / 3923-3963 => 1.31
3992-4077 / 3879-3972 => 1.39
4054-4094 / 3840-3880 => 1.24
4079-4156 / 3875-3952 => 1.29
